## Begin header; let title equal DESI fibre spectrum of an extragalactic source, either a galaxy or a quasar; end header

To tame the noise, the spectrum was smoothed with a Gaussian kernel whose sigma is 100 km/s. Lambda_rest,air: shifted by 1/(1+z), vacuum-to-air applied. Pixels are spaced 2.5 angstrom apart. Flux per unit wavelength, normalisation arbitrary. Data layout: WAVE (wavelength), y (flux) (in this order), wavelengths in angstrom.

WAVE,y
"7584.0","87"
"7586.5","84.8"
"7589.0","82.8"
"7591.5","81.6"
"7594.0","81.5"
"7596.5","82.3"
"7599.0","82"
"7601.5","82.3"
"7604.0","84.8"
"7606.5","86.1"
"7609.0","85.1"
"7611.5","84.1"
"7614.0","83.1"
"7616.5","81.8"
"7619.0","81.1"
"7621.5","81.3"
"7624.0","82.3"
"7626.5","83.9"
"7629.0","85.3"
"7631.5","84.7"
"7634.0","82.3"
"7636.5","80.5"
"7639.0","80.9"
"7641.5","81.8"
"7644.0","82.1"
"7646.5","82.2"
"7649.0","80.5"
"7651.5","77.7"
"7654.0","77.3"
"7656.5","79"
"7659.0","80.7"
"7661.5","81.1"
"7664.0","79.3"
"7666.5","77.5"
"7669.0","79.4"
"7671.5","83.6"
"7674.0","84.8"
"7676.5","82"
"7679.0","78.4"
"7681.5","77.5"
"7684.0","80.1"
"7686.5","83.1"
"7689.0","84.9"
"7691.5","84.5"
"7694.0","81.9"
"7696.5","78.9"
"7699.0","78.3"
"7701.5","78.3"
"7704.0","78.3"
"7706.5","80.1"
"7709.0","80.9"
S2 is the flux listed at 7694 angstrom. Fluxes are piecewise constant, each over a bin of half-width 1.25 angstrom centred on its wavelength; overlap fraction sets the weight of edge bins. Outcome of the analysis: 81.9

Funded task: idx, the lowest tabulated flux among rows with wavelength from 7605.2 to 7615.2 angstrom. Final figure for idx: 83.1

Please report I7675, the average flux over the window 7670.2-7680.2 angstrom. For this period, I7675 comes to 82.2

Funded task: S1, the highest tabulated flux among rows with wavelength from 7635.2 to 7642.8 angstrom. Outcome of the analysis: 81.8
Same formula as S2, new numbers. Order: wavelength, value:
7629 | 85.3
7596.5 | 82.3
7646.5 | 82.2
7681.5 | 77.5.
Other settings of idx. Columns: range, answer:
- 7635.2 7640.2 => 80.5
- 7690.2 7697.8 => 78.9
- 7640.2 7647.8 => 81.8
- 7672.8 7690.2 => 77.5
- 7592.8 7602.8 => 81.5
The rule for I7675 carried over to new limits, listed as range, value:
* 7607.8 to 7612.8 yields 84.6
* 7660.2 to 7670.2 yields 79.3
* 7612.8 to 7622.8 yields 81.8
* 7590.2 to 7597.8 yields 81.8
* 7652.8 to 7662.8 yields 79.5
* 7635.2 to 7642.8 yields 81.1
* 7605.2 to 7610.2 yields 85.6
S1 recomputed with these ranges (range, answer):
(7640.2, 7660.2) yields 82.2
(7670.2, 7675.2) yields 84.8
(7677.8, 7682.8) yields 78.4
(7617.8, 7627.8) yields 83.9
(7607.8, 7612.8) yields 85.1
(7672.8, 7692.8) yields 84.9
